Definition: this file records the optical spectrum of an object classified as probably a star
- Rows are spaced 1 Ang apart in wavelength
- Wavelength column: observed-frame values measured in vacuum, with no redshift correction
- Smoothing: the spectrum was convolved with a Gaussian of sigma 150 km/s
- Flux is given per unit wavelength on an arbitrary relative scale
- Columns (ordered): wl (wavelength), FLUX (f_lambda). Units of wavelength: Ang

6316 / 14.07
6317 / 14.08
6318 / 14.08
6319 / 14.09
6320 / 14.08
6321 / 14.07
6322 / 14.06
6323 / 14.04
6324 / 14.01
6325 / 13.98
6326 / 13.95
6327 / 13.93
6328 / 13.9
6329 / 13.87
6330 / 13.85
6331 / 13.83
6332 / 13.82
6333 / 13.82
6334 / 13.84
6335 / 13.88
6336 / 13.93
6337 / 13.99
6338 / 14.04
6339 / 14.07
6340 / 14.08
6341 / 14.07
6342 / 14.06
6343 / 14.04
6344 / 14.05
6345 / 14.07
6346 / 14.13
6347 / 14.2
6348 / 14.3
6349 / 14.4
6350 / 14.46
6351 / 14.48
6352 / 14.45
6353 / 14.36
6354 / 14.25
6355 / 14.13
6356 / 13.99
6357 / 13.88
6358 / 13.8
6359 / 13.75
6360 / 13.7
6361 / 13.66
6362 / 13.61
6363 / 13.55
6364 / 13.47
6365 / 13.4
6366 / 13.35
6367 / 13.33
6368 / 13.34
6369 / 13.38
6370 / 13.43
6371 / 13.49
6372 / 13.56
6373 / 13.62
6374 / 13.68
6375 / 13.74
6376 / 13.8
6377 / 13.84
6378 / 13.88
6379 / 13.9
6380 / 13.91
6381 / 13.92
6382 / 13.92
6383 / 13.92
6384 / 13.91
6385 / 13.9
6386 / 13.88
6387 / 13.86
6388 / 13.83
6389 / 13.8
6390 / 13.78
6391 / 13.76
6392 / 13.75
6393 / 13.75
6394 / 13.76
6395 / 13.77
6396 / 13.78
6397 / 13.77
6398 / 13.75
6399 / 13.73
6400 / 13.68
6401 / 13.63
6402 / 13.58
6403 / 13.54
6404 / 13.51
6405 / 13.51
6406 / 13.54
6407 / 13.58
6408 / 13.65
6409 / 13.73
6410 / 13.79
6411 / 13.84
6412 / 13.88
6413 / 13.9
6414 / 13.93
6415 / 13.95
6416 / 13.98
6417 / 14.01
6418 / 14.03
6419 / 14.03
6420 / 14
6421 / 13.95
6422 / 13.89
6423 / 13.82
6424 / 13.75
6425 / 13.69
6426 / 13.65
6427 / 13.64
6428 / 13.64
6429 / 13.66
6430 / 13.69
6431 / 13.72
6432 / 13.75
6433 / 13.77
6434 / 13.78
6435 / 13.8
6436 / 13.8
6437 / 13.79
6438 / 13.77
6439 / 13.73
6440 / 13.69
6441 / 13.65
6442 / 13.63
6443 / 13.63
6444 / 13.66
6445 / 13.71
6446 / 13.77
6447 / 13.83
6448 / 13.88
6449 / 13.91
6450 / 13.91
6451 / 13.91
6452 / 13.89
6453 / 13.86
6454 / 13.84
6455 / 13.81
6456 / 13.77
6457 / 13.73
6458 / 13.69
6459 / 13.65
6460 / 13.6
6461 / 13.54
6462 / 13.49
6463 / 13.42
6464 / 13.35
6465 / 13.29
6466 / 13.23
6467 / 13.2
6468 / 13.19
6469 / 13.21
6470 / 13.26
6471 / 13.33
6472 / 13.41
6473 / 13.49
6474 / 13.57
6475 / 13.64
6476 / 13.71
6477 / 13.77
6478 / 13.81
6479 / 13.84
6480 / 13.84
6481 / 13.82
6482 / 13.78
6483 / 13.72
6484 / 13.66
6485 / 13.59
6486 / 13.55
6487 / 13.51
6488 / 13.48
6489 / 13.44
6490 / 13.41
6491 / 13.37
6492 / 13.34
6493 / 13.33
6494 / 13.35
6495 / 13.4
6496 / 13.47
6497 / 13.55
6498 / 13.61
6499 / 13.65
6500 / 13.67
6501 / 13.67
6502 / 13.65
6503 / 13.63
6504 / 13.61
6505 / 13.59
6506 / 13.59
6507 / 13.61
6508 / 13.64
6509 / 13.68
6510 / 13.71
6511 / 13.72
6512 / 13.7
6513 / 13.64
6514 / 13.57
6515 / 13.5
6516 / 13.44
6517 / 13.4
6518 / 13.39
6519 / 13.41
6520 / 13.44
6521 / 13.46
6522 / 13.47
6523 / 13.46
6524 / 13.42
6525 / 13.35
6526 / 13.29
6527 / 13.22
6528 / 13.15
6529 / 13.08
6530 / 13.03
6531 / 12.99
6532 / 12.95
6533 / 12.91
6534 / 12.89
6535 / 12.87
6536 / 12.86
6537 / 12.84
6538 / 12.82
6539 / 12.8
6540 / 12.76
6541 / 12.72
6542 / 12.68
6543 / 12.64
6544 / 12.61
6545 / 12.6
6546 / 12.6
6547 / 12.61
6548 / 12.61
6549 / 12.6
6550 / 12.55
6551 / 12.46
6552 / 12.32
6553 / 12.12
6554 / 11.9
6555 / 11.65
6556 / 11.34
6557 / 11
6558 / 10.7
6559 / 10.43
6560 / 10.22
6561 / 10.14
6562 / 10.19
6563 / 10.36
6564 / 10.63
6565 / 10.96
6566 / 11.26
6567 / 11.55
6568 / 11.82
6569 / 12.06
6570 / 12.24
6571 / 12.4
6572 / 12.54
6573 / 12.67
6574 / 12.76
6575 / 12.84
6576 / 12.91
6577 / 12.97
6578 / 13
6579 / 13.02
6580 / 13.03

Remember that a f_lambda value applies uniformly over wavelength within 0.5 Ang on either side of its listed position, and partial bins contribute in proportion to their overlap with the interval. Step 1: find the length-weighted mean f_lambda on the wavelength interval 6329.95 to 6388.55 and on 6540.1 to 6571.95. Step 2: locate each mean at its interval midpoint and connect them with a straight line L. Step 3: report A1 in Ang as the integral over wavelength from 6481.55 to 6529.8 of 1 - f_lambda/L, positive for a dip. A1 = -4.70 Ang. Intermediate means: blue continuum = 13.9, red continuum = 11.8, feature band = 13.5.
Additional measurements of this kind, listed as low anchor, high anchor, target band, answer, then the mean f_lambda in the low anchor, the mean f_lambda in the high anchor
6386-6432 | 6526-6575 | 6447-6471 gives -0.7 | 13.8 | 12.2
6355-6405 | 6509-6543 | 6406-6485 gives -1.3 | 13.7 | 13.2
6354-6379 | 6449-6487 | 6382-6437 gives -0.6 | 13.7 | 13.6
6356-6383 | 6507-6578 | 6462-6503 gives -1.8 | 13.7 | 12.6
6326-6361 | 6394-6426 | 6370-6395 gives 0.2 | 14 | 13.8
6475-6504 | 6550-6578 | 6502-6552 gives -2.0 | 13.6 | 11.7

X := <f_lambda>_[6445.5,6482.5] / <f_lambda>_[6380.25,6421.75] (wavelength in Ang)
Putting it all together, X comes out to 1.0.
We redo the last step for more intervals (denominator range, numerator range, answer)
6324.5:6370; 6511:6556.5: 0.93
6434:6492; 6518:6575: 0.91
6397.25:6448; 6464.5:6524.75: 0.98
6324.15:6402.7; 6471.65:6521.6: 0.98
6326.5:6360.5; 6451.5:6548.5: 0.95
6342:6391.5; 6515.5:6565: 0.90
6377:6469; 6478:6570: 0.94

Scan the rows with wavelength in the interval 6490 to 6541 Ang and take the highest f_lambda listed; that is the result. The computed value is 13.72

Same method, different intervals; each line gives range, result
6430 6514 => 13.91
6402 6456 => 14.03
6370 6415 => 13.95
